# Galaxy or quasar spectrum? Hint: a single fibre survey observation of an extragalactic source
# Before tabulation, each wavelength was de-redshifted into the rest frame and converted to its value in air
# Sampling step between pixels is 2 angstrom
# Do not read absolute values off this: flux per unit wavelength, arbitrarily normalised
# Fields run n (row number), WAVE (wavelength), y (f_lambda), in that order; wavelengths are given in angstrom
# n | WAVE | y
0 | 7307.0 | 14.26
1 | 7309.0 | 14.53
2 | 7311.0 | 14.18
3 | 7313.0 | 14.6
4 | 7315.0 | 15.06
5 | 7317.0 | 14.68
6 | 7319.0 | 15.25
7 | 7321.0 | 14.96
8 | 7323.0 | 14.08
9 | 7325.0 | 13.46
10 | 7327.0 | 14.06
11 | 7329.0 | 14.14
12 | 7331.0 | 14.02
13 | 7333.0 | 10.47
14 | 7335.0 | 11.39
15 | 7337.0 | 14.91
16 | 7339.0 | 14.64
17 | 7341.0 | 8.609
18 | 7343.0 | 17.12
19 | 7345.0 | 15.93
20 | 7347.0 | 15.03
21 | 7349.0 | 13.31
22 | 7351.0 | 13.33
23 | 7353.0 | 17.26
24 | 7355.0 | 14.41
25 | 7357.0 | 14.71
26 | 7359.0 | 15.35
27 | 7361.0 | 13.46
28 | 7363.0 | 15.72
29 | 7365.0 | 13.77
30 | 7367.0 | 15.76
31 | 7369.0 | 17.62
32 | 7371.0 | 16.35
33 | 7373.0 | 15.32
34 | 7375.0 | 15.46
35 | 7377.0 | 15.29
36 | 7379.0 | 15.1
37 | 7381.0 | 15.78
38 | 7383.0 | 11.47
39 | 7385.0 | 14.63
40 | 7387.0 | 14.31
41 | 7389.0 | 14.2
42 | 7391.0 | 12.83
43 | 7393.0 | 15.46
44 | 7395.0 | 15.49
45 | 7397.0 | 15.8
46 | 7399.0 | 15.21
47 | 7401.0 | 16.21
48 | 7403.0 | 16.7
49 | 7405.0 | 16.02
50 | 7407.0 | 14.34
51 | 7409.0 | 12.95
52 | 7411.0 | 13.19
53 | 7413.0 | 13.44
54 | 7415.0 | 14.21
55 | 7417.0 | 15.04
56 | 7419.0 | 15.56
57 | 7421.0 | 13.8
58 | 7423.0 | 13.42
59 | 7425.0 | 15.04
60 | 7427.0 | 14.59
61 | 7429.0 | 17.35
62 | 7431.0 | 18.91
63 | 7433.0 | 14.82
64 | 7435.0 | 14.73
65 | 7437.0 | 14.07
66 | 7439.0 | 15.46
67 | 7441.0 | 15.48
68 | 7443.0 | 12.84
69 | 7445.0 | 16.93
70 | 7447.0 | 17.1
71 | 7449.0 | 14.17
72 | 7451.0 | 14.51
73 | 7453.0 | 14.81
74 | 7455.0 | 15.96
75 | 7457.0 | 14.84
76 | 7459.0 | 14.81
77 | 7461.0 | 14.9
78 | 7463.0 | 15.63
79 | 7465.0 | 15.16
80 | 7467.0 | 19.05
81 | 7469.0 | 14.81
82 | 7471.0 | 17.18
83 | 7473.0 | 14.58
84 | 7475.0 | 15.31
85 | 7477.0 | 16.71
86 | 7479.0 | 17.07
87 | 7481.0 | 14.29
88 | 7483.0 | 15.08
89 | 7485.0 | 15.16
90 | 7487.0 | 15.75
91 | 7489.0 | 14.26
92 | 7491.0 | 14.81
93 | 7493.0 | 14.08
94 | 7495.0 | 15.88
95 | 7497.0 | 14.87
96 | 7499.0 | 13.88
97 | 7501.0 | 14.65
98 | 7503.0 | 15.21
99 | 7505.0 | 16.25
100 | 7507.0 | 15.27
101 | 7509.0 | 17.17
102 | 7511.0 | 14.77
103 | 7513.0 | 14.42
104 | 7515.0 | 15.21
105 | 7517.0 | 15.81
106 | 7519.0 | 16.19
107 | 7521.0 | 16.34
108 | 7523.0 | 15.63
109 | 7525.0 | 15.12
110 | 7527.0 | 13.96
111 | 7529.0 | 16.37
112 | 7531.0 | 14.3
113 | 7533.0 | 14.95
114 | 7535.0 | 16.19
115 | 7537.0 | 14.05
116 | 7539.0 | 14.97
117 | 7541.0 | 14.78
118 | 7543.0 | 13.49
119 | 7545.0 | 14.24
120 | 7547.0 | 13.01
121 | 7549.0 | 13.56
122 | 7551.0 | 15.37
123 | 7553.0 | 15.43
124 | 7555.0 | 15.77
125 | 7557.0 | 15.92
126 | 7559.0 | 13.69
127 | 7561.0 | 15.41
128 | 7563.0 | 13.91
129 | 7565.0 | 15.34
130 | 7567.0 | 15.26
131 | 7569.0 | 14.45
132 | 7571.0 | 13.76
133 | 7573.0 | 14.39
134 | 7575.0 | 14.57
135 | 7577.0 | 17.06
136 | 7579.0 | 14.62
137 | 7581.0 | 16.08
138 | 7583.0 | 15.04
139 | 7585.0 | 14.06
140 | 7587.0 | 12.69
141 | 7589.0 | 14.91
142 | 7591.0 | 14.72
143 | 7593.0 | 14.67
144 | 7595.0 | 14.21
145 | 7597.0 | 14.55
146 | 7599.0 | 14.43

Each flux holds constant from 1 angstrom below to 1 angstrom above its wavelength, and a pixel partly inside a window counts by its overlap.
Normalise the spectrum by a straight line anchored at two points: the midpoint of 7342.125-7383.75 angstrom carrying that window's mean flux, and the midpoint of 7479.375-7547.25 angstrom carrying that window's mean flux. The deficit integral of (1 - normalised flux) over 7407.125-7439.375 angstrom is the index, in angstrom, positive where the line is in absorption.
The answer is 0.73 angstrom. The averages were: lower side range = 15.1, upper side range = 15.1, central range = 14.8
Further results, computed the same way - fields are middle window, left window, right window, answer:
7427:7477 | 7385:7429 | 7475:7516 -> -1.93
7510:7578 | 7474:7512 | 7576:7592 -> 0.62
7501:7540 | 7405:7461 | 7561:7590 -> -1.43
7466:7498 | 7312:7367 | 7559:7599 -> -2.32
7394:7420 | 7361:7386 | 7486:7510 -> 0.34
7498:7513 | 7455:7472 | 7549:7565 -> 0.18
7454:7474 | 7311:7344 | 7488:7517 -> -1.19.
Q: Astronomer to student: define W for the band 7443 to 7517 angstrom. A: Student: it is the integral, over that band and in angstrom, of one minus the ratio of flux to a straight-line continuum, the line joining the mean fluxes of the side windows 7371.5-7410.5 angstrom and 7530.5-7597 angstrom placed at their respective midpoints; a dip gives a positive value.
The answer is -2.98 angstrom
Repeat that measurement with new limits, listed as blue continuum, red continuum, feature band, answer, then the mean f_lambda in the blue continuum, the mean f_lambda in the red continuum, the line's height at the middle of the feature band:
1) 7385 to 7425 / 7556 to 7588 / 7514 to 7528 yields -0.70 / 14.7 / 14.8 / 14.7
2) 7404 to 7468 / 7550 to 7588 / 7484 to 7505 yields 0.12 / 15.1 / 14.9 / 15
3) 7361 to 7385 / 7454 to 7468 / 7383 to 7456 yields 2.51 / 15.1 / 15.8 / 15.5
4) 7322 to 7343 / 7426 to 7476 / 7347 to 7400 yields -3.50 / 13.2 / 15.5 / 14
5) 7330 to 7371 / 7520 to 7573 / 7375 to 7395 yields 0.01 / 14.4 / 14.8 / 14.5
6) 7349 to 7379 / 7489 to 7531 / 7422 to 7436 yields -0.30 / 15.2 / 15.2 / 15.2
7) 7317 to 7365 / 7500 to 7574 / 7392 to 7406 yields -1.40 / 14.2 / 15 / 14.4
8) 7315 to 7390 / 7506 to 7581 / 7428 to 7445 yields -0.96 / 14.5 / 15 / 14.7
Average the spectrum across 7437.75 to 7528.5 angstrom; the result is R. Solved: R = 15.4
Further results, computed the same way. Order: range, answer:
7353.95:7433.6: 15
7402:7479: 15.2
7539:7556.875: 14.6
